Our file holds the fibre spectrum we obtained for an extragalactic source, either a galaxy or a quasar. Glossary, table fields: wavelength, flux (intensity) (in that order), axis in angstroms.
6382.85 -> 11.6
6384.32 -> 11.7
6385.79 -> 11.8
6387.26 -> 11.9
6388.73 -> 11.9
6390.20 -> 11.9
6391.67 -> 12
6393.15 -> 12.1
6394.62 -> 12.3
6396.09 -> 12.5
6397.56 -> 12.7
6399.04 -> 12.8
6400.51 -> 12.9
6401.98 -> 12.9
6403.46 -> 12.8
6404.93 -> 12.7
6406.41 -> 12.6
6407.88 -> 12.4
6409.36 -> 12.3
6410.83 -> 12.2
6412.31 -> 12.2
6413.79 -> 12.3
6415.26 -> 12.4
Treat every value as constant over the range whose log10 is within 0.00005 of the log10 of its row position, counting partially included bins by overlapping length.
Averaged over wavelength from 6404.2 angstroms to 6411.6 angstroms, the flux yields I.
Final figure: 12.4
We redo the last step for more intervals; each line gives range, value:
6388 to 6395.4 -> 12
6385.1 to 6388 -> 11.9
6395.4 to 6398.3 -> 12.6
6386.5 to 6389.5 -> 11.9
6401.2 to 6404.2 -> 12.9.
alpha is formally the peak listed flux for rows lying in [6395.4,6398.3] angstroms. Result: 12.7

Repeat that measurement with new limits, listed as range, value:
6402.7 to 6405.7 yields 12.8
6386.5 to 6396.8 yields 12.5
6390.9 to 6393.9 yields 12.1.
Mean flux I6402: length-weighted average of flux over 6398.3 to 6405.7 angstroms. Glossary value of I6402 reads 12.8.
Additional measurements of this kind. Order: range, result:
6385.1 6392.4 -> 11.9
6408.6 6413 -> 12.2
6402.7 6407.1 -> 12.7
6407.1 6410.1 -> 12.4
